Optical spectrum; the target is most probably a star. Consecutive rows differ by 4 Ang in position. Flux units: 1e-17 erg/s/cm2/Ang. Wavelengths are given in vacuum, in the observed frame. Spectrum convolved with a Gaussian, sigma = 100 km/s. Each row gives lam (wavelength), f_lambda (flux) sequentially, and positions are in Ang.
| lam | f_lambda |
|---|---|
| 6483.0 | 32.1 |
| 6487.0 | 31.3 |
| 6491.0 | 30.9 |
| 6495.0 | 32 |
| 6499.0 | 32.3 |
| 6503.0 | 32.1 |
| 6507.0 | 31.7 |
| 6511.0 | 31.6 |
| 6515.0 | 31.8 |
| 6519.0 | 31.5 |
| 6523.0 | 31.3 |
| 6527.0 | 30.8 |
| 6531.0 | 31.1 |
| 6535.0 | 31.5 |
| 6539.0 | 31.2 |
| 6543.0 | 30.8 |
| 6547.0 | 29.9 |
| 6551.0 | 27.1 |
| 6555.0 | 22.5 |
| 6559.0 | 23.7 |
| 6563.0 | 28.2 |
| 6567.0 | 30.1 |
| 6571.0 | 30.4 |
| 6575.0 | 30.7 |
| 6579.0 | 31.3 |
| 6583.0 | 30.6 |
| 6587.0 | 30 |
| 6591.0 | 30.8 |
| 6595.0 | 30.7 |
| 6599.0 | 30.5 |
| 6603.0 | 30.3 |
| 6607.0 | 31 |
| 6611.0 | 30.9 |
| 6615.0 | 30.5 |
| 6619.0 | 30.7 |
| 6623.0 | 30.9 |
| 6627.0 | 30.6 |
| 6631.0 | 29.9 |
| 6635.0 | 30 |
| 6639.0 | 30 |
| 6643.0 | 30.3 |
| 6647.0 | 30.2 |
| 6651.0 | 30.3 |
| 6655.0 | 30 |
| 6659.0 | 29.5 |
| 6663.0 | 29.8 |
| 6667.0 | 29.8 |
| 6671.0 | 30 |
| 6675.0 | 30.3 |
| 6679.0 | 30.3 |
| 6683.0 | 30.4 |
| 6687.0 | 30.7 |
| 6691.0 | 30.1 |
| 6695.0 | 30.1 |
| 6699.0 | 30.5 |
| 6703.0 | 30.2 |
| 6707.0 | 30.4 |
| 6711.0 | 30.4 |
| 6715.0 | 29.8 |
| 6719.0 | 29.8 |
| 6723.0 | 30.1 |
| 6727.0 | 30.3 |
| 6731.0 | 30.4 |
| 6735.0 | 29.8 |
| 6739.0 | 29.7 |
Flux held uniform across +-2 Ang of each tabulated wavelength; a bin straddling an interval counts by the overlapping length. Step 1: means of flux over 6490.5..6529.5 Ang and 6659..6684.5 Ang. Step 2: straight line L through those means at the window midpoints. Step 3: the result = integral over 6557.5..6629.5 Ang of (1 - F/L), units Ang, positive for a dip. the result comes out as 1.53 Ang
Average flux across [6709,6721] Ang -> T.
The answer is 30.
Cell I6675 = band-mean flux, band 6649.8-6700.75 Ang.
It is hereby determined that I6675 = 30.1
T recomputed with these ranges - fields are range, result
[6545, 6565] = 26.3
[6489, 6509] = 31.8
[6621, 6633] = 30.5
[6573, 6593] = 30.7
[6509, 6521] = 31.6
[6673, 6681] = 30.3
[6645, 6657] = 30.2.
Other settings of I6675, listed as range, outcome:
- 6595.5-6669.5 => 30.3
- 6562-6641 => 30.4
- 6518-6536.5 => 31.2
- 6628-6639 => 30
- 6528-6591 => 29.3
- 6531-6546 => 31.1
